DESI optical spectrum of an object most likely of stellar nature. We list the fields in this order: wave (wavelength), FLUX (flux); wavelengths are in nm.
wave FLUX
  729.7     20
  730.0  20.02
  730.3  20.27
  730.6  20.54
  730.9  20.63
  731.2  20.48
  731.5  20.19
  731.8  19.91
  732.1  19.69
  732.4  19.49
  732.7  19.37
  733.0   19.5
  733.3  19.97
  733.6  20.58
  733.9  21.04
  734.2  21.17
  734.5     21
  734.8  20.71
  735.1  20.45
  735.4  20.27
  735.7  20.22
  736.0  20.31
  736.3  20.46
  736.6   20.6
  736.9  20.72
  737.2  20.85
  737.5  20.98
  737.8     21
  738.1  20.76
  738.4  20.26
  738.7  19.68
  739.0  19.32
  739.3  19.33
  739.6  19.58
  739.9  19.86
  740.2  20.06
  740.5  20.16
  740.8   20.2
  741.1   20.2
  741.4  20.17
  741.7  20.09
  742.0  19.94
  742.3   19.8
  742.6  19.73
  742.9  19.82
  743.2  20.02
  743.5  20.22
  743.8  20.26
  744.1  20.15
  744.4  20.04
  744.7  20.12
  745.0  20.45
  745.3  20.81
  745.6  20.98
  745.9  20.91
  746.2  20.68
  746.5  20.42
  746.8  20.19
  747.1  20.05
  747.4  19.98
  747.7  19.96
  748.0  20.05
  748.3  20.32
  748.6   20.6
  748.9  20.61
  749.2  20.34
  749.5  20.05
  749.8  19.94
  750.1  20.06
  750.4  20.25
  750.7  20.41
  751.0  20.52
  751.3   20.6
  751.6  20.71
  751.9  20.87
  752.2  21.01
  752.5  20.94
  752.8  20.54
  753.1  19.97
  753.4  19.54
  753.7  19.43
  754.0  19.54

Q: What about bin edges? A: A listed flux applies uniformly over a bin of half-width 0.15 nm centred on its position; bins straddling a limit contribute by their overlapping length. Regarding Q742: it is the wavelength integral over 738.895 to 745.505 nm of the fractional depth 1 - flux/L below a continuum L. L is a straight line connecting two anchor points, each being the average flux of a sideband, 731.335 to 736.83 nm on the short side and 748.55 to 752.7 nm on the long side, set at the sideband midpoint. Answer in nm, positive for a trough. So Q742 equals 0.12 nm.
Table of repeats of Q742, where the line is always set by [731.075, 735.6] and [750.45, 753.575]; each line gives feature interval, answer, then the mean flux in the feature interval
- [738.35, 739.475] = 0.04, 19.6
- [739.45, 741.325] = 0.03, 20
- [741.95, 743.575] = 0.04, 19.9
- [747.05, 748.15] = 0.02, 20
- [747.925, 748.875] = 0.00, 20.4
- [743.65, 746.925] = -0.01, 20.5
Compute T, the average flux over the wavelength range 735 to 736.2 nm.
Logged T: 20.3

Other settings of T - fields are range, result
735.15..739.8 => 20.3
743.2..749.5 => 20.3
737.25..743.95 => 20.1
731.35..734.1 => 20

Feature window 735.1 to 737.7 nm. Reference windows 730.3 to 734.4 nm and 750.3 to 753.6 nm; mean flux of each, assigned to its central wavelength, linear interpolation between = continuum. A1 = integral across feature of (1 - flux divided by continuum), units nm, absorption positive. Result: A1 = -0.04 nm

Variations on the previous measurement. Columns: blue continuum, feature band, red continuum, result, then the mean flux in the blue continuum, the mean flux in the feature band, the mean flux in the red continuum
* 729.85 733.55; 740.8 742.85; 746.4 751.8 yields 0.018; 20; 20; 20.3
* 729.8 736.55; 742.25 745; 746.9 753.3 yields 0.038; 20.3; 20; 20.4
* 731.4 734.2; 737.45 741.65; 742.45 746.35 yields 0.023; 20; 20.1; 20.3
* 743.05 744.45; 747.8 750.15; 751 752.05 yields 0.031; 20.1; 20.2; 20.7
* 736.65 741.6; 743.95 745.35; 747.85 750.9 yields -0.003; 20.2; 20.3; 20.3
